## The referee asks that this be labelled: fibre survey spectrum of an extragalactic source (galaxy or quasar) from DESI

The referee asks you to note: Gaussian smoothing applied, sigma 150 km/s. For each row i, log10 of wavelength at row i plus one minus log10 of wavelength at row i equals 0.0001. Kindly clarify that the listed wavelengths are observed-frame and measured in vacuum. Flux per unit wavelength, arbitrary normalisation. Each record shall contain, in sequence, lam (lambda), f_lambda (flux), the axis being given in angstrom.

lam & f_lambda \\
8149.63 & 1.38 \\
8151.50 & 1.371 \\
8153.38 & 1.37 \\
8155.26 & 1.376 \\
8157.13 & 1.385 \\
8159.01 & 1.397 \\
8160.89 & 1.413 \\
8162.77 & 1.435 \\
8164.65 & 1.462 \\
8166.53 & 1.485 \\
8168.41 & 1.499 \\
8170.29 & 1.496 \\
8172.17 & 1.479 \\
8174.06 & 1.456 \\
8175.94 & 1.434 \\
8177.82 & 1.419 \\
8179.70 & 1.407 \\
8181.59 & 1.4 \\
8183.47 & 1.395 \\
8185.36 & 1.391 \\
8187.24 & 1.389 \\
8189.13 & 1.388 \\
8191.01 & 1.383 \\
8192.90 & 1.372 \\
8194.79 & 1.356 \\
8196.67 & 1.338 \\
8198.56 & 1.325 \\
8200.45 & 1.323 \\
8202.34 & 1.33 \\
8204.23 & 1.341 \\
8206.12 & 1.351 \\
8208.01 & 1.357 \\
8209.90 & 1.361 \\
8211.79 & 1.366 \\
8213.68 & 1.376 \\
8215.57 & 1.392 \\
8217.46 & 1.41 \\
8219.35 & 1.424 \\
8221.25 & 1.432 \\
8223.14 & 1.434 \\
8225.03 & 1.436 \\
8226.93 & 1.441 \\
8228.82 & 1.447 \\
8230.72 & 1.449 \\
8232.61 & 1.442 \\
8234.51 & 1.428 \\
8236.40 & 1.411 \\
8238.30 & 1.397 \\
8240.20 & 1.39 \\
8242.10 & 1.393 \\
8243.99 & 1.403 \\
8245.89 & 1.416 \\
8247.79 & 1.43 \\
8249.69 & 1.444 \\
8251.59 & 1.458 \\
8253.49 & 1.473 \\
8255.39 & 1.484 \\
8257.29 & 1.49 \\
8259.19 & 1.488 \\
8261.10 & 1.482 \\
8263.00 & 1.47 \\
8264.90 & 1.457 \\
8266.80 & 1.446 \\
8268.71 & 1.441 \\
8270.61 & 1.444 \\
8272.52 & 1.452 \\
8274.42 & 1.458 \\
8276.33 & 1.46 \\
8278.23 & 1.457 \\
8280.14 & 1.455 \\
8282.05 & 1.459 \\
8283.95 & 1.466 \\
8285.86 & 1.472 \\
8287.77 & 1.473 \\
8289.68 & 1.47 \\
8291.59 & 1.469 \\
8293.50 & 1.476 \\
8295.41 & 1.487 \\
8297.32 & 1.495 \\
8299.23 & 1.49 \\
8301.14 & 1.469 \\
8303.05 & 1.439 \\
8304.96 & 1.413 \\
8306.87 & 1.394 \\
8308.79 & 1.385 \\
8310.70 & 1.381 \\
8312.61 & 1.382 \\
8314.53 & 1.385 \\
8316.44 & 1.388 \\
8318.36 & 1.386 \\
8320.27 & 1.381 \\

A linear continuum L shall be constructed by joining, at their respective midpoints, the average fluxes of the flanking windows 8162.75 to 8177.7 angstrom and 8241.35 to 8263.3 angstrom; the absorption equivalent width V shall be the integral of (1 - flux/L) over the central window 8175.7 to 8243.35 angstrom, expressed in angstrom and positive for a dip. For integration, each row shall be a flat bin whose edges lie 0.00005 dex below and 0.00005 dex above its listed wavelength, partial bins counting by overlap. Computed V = 3.2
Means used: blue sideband 1.47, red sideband 1.45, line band 1.39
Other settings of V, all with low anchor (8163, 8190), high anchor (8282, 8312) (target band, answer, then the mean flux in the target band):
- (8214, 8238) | 0.26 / 1.43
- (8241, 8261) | -0.05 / 1.45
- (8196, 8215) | 1.21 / 1.35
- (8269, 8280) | -0.04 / 1.45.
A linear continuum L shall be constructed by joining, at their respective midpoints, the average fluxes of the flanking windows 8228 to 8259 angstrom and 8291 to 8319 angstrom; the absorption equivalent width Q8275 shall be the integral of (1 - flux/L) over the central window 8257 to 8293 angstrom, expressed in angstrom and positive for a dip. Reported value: -0.8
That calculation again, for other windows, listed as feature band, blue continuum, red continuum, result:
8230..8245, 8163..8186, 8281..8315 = 0.32 angstrom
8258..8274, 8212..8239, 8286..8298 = -0.06 angstrom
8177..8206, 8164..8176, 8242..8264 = 1.99 angstrom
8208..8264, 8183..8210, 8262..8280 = -0.76 angstrom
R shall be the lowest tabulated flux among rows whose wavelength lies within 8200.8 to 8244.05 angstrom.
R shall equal 1.33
